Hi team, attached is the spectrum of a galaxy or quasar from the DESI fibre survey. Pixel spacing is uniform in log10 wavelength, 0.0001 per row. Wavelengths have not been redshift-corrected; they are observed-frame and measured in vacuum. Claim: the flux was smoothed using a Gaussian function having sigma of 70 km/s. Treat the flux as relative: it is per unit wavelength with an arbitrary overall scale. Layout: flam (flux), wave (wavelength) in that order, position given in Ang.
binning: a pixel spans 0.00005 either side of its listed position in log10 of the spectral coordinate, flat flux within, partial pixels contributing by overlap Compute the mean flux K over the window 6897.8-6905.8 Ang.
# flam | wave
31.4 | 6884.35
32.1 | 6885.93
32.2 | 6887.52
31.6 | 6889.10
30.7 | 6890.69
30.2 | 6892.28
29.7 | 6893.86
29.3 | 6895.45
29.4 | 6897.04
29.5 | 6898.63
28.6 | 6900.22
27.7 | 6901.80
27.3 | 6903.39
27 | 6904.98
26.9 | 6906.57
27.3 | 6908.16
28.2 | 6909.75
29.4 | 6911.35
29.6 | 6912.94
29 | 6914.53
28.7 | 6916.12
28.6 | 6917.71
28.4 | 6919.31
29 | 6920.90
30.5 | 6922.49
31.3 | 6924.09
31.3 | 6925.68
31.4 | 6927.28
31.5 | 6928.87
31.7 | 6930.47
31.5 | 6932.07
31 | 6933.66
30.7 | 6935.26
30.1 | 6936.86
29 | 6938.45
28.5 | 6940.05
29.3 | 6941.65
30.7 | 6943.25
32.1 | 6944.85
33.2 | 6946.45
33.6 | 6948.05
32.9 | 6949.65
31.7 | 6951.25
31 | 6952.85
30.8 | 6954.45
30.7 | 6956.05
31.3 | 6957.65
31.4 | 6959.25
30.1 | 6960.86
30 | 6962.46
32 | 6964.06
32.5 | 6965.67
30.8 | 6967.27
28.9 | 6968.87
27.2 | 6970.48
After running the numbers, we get 28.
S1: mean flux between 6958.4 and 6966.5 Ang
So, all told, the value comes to 31.2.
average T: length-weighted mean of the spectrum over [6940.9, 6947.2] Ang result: 31.3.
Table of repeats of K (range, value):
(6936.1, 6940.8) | 29.2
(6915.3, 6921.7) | 28.7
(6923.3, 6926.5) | 31.3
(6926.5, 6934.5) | 31.4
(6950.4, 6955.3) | 31.2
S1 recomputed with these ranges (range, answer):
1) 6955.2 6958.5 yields 31.1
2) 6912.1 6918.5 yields 29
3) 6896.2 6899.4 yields 29.4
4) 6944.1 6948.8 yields 33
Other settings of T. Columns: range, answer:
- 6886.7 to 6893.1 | 31.2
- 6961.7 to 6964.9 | 31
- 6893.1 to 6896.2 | 29.5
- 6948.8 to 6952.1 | 32.3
